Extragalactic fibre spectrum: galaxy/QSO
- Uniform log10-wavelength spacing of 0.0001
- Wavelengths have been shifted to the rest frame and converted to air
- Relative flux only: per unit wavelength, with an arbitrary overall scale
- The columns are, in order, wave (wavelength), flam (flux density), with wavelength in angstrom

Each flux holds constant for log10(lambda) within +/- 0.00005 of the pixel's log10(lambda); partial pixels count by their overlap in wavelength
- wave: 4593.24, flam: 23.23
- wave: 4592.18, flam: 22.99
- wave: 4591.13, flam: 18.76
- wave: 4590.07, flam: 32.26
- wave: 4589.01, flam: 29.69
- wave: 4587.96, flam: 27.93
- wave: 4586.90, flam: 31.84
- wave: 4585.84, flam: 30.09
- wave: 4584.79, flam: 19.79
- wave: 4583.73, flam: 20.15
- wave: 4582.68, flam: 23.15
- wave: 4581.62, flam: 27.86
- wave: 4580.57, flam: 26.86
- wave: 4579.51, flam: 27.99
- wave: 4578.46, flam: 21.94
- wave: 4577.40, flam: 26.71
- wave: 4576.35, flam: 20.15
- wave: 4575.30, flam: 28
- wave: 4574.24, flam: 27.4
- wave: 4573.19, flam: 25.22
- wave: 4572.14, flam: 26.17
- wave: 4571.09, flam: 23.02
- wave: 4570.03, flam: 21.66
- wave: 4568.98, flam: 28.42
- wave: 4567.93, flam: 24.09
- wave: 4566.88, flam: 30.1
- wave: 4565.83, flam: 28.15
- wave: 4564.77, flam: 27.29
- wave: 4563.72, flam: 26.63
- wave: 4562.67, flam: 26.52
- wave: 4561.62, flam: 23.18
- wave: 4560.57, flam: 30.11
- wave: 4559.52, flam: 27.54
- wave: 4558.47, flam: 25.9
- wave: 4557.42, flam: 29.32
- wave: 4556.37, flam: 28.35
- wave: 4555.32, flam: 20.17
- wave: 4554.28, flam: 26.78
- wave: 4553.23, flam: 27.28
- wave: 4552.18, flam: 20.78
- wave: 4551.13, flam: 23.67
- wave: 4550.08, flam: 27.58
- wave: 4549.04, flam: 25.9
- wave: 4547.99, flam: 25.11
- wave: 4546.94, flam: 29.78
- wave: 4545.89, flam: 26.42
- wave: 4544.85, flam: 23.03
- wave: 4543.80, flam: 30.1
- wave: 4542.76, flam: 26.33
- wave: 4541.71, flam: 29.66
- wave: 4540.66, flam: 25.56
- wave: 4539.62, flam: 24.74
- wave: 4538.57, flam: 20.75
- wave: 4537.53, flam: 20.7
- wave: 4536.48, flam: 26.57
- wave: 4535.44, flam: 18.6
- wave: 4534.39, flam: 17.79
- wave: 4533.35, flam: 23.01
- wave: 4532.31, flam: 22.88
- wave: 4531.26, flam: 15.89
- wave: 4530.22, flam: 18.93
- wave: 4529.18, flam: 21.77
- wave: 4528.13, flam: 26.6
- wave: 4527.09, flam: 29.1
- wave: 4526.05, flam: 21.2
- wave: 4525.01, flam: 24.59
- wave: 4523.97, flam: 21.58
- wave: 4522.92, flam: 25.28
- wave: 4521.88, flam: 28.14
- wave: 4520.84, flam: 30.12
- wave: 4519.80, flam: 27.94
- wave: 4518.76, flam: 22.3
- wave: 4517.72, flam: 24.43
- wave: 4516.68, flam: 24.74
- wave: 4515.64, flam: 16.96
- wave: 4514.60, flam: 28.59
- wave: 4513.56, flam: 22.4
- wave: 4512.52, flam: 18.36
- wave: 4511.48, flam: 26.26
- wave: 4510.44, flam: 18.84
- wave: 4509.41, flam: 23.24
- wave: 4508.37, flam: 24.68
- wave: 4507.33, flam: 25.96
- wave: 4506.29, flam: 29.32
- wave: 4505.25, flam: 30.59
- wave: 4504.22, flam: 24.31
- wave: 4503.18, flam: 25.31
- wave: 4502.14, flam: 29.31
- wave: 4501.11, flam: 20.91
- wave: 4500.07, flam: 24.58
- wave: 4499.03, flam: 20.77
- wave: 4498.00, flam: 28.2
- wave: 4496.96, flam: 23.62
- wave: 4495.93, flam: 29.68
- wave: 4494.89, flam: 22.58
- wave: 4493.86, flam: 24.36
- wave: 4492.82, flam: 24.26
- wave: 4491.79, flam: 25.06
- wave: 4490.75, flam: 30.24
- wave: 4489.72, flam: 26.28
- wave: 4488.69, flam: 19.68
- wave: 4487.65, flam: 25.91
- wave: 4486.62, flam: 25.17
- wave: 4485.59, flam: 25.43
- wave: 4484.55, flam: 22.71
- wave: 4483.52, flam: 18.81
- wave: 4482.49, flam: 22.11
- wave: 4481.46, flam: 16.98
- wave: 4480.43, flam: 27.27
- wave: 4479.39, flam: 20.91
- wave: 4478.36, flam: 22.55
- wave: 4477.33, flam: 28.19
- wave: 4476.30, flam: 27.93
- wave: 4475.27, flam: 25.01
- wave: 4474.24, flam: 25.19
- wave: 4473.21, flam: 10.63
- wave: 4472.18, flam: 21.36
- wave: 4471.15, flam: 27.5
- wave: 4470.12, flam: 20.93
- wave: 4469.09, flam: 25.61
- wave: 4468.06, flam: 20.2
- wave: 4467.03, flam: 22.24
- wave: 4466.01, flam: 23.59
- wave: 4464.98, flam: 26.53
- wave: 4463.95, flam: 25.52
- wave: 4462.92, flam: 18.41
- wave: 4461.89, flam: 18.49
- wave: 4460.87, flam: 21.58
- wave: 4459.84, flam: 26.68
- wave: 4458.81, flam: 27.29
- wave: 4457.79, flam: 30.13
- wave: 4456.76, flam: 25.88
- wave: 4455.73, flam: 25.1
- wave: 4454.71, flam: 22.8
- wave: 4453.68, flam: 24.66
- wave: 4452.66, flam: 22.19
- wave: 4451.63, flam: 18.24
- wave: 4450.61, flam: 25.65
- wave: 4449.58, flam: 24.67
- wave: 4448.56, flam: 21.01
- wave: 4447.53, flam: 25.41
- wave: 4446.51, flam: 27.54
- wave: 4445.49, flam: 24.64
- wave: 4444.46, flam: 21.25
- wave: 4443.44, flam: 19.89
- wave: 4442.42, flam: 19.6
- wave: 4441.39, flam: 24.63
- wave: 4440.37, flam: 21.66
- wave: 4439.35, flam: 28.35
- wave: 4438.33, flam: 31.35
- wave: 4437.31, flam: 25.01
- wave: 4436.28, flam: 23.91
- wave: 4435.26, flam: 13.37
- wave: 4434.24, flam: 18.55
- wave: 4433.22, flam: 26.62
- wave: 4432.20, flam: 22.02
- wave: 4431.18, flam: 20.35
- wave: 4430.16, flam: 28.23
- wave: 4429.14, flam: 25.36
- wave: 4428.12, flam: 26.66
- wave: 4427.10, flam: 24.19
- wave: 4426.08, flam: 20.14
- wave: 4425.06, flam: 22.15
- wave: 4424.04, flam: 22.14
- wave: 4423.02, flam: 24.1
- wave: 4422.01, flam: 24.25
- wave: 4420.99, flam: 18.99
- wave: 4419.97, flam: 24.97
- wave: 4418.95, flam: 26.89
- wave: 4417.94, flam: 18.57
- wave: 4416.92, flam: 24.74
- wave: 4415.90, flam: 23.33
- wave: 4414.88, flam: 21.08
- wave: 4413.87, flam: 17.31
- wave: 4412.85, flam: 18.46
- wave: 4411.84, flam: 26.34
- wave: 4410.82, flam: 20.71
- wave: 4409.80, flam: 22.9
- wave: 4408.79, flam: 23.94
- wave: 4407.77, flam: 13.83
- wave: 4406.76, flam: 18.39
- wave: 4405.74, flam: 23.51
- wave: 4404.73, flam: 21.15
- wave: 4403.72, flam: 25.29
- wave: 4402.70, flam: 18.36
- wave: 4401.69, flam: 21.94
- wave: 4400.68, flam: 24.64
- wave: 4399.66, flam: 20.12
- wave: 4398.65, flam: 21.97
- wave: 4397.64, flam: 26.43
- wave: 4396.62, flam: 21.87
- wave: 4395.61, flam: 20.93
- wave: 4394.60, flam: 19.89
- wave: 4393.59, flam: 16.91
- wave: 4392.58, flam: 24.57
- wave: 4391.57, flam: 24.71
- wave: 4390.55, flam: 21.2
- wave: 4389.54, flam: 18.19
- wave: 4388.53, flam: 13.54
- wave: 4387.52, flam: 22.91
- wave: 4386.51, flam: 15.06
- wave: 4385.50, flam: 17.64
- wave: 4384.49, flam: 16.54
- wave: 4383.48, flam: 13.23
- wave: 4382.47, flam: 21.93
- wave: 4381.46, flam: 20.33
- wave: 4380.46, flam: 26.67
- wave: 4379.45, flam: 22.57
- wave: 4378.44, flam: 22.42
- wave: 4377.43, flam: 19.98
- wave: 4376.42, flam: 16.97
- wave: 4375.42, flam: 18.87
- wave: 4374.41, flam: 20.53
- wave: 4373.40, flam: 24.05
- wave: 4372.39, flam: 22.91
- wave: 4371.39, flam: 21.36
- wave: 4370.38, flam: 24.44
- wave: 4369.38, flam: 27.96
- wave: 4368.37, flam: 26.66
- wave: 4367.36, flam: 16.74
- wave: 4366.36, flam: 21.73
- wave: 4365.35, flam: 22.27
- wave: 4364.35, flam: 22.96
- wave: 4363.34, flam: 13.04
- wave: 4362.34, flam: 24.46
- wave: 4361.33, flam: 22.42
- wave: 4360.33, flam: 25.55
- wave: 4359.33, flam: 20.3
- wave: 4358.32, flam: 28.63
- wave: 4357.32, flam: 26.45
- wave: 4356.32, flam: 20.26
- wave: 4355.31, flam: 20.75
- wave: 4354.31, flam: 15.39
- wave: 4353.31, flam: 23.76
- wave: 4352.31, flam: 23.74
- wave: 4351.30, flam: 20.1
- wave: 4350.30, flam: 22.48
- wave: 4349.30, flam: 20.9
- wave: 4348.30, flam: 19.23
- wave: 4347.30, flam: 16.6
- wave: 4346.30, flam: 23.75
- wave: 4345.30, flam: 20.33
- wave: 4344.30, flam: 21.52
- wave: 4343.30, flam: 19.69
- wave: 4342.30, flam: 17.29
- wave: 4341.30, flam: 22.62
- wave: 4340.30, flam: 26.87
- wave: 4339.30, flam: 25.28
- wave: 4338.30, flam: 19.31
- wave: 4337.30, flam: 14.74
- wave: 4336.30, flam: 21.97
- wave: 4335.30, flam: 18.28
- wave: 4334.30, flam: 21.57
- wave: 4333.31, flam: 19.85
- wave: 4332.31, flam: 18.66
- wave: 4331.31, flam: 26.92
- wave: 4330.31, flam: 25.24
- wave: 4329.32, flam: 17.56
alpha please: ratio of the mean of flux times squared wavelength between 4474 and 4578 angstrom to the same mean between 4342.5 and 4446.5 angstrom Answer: 1.2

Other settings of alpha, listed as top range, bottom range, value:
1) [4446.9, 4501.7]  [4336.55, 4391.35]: 1.19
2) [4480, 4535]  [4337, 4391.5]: 1.22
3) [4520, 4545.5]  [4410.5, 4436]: 1.12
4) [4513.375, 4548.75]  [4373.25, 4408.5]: 1.26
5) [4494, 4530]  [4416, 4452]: 1.10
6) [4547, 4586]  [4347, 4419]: 1.31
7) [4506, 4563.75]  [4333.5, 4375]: 1.23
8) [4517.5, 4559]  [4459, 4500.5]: 1.07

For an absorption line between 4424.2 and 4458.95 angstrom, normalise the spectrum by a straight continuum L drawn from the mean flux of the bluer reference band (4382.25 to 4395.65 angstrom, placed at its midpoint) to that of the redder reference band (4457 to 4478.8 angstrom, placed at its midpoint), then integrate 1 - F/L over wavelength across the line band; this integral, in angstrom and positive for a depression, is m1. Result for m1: -2.6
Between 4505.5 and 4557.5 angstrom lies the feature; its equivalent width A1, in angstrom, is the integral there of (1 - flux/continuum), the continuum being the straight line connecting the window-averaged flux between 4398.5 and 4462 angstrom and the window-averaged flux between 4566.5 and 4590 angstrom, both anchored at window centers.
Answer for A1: 1.33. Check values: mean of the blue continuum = 22.9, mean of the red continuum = 25.9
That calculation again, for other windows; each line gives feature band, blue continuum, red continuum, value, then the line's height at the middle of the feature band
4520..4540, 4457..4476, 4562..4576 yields 1.6 angstrom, 25.1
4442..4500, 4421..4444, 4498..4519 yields 0.1 angstrom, 23.7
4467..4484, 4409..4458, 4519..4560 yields 0.9 angstrom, 23.8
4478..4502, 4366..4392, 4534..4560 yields -0.3 angstrom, 23.7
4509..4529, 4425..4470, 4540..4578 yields 0.8 angstrom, 25.2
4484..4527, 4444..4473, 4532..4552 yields -1.1 angstrom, 24.2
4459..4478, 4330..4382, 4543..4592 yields 0.7 angstrom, 24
